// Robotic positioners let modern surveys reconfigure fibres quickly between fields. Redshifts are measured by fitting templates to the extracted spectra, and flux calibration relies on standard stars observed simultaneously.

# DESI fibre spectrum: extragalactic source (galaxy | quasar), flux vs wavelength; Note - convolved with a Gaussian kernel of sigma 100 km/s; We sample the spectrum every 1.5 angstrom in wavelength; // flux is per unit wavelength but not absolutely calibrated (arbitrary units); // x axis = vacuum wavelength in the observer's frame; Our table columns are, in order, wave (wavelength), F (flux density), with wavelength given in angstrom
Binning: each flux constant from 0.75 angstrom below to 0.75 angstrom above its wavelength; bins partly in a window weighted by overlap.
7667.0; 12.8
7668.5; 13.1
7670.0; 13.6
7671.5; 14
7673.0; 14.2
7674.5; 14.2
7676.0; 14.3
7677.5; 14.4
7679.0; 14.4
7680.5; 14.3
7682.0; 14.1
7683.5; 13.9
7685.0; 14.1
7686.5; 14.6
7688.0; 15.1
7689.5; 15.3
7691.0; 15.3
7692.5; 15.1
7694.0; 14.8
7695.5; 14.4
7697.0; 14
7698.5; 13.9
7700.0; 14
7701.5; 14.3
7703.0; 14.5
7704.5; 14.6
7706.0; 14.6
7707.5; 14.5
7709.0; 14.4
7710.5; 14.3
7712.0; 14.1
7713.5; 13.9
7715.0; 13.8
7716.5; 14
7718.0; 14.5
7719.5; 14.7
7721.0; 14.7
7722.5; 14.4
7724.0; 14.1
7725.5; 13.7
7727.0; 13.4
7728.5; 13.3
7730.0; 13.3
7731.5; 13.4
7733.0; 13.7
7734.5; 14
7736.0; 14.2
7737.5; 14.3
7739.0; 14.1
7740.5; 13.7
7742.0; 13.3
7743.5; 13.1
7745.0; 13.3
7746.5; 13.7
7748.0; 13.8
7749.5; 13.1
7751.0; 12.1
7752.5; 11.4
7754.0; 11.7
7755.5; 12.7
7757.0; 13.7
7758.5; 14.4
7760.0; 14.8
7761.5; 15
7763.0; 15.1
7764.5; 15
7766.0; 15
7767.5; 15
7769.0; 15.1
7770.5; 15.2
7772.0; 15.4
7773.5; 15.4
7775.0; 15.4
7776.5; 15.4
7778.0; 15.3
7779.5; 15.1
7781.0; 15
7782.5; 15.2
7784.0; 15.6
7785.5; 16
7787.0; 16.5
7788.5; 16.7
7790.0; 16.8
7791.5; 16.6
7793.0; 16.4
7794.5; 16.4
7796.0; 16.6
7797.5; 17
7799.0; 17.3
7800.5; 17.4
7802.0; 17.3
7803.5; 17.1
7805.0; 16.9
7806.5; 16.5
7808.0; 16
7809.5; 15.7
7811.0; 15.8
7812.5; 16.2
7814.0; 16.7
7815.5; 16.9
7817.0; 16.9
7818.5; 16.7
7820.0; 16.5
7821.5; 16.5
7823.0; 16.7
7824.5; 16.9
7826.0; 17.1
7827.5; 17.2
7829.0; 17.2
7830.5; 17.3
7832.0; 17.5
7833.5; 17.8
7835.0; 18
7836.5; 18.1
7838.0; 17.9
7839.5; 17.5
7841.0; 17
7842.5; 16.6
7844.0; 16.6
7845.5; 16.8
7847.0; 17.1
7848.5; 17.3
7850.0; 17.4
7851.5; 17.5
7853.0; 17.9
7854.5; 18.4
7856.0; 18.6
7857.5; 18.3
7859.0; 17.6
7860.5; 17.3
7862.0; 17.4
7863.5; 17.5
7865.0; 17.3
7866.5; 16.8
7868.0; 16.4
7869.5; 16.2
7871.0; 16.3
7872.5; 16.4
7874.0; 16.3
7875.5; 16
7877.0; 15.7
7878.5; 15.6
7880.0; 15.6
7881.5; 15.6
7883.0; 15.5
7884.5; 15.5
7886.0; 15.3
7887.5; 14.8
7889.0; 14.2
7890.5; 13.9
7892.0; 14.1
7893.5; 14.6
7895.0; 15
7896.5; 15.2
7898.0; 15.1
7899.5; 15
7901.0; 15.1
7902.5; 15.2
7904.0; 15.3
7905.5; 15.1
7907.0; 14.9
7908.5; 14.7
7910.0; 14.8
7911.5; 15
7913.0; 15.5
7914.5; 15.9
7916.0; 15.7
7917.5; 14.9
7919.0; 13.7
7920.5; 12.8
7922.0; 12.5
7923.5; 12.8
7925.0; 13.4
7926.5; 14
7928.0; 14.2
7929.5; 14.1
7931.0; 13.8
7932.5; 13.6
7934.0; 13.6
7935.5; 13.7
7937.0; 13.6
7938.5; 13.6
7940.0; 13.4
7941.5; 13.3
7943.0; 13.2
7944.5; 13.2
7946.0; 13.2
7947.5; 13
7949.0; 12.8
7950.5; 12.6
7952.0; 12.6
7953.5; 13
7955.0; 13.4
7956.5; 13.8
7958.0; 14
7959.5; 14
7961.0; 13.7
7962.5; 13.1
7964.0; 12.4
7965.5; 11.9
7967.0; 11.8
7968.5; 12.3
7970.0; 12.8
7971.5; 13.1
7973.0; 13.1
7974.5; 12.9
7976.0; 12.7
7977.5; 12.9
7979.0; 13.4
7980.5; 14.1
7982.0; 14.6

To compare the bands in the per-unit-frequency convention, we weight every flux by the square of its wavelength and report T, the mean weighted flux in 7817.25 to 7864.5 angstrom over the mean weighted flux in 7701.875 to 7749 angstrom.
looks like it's 1.3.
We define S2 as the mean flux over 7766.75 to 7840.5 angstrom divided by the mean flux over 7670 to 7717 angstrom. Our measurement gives 1.15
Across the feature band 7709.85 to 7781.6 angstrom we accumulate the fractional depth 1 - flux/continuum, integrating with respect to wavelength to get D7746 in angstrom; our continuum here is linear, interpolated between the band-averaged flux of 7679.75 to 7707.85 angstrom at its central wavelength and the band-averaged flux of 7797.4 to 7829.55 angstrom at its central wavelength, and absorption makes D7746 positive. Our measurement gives 6.3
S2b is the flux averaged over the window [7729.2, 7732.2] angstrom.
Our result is 13.3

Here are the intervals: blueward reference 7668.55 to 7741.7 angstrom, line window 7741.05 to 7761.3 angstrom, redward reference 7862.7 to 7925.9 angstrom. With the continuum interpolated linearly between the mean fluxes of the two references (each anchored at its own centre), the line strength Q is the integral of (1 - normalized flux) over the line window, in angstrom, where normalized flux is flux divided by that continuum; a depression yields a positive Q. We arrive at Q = 1.7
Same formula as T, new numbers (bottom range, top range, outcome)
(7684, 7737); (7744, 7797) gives 1.06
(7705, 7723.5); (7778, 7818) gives 1.17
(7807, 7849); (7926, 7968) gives 0.81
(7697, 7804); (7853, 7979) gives 1.04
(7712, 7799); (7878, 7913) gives 1.07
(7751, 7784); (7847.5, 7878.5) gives 1.20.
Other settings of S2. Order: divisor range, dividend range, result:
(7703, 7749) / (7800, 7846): 1.21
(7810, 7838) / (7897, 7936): 0.85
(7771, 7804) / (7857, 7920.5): 0.96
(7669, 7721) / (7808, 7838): 1.18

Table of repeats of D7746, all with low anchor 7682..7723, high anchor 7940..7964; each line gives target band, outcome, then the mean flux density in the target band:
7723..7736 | 0.6 angstrom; 13.7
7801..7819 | -3.4 angstrom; 16.6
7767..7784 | -1.4 angstrom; 15.2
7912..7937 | -1.2 angstrom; 14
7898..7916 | -2.3 angstrom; 15.2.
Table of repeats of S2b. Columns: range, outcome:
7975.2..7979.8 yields 13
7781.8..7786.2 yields 15.6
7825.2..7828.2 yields 17.1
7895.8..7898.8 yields 15.1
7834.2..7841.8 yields 17.7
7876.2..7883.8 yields 15.6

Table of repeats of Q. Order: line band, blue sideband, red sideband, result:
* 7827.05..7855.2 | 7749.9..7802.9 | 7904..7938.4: -5.0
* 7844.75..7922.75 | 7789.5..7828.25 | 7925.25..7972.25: -5.0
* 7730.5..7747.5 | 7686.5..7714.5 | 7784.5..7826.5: 1.8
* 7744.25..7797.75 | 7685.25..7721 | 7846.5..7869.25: 3.1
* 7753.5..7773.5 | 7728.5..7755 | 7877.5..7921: -1.5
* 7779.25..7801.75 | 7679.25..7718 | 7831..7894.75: -1.0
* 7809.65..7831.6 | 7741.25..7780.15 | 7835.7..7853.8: -0.4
